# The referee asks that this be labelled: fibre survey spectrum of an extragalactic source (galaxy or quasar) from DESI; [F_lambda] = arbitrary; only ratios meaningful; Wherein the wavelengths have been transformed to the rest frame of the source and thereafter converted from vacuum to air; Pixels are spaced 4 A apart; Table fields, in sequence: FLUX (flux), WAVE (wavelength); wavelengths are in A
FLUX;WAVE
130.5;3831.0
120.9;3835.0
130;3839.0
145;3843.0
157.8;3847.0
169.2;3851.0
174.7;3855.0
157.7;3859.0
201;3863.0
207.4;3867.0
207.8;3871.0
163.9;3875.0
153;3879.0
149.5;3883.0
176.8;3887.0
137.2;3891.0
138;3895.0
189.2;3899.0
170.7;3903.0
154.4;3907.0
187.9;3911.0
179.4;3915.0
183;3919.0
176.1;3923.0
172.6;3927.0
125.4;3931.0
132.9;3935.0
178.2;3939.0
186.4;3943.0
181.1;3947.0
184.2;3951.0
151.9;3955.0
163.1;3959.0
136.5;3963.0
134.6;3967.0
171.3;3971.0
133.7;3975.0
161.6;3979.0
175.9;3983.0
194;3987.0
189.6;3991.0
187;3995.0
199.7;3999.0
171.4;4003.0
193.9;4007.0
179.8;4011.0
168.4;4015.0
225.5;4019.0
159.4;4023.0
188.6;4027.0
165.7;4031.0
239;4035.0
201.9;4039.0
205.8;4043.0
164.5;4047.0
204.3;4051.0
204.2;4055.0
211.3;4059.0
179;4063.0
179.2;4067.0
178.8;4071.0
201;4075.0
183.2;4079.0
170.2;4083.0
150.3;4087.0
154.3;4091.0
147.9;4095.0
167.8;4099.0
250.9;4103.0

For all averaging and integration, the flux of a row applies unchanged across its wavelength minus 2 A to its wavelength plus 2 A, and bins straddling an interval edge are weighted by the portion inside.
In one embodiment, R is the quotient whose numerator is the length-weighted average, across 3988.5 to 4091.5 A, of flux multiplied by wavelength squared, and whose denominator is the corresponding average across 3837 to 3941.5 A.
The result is 1.2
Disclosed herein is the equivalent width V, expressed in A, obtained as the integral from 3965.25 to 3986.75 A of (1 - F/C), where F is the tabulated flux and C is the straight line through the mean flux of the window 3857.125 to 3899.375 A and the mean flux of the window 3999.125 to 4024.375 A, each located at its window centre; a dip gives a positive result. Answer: 2.6 A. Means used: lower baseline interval 170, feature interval 159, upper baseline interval 185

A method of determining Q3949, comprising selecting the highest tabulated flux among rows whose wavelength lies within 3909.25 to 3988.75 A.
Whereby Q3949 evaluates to 194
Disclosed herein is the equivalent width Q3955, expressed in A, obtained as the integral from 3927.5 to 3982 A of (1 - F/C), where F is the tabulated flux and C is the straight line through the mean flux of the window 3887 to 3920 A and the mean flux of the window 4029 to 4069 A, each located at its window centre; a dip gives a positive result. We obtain 6.0 A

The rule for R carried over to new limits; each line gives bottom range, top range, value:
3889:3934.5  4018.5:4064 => 1.27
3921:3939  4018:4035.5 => 1.29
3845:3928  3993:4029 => 1.15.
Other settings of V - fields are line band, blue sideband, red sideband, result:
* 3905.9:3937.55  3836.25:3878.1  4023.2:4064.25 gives 2.5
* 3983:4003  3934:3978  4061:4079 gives -2.5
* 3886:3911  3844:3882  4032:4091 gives 2.2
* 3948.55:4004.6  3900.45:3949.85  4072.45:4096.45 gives 0.3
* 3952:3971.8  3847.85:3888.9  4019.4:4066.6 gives 3.6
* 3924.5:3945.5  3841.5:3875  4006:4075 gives 2.7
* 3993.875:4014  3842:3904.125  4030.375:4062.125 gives 0.8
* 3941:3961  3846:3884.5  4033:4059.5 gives 1.6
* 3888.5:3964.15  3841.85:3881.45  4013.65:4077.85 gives 6.5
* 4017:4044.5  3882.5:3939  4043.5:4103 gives -3.3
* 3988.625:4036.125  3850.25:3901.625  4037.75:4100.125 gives -2.6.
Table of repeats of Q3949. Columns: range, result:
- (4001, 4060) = 239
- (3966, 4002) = 199.7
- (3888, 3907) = 189.2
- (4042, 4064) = 211.3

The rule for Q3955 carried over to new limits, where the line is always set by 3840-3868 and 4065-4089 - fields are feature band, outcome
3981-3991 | -0.66 A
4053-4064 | -1.45 A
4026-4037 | -1.43 A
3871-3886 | 0.64 A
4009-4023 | -0.91 A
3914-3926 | -0.45 A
